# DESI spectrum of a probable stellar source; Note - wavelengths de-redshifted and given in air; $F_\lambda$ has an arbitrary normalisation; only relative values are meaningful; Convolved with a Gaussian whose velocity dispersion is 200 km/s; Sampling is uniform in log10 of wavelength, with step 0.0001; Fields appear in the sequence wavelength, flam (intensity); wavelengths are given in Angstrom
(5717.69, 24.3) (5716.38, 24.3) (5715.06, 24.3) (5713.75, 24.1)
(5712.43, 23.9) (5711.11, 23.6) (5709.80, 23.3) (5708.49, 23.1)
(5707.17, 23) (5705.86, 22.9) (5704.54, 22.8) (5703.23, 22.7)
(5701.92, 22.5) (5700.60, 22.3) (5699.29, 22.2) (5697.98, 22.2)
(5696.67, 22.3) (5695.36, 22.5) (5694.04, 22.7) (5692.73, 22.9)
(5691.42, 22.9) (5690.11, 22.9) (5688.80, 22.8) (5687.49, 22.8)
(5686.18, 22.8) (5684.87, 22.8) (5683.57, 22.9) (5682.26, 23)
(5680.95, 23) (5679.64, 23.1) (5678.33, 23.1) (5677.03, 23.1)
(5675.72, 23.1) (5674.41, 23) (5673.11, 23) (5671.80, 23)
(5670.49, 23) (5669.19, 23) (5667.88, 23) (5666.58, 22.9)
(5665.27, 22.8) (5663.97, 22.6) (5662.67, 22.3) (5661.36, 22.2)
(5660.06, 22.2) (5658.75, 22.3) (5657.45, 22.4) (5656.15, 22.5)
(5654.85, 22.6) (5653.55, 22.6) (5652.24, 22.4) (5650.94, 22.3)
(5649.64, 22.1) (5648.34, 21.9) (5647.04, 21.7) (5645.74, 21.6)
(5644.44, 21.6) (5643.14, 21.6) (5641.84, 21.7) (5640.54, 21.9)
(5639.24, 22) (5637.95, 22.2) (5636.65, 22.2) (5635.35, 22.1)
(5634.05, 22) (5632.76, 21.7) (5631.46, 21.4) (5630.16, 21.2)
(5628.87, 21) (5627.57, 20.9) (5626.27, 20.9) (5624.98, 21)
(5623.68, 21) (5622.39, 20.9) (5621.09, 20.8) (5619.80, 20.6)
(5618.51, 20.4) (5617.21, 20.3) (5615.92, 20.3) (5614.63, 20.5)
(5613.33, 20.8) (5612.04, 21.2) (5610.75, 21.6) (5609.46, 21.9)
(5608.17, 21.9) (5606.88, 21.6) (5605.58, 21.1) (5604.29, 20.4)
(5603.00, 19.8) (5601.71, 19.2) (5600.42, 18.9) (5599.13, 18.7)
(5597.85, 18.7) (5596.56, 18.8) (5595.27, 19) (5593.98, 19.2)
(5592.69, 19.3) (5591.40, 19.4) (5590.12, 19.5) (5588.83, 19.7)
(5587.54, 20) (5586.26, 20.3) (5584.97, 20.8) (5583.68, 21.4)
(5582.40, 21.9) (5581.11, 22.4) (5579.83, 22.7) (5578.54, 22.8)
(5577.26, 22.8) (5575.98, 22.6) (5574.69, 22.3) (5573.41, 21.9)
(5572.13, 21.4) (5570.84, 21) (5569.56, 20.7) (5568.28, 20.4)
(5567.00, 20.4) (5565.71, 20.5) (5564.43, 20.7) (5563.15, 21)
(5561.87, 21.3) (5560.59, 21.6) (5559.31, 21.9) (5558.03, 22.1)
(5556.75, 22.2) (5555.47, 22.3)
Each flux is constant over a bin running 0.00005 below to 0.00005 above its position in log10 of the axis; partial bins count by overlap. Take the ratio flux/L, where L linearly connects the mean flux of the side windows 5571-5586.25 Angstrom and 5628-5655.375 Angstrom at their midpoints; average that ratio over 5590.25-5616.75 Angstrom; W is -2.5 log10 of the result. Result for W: 0.09 mag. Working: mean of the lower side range 22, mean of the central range 20.1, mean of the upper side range 21.9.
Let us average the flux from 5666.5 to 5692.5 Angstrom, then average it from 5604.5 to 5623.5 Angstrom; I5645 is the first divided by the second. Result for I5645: 1.1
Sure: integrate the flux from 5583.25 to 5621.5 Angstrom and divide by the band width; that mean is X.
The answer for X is 20.2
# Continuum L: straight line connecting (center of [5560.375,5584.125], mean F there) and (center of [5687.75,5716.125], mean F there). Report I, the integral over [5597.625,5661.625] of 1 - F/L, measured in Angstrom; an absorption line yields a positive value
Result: 2.55 Angstrom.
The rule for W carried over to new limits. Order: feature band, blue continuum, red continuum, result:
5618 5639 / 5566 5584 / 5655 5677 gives 0.051 mag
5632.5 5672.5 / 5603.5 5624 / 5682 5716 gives -0.021 mag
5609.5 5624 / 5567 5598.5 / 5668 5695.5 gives 0.036 mag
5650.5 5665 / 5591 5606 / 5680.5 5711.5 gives -0.048 mag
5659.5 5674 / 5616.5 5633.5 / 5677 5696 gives -0.023 mag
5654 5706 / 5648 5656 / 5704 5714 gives 0.004 mag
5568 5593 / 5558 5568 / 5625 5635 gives -0.003 mag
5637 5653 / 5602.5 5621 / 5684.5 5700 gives -0.015 mag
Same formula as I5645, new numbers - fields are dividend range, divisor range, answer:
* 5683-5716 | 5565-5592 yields 1.08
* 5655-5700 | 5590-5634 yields 1.11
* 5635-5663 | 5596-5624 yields 1.08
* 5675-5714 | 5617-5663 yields 1.06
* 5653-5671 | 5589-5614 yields 1.13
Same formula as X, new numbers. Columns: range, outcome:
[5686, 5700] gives 22.6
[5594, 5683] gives 21.6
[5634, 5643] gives 22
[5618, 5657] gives 21.6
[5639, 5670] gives 22.3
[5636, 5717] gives 22.7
